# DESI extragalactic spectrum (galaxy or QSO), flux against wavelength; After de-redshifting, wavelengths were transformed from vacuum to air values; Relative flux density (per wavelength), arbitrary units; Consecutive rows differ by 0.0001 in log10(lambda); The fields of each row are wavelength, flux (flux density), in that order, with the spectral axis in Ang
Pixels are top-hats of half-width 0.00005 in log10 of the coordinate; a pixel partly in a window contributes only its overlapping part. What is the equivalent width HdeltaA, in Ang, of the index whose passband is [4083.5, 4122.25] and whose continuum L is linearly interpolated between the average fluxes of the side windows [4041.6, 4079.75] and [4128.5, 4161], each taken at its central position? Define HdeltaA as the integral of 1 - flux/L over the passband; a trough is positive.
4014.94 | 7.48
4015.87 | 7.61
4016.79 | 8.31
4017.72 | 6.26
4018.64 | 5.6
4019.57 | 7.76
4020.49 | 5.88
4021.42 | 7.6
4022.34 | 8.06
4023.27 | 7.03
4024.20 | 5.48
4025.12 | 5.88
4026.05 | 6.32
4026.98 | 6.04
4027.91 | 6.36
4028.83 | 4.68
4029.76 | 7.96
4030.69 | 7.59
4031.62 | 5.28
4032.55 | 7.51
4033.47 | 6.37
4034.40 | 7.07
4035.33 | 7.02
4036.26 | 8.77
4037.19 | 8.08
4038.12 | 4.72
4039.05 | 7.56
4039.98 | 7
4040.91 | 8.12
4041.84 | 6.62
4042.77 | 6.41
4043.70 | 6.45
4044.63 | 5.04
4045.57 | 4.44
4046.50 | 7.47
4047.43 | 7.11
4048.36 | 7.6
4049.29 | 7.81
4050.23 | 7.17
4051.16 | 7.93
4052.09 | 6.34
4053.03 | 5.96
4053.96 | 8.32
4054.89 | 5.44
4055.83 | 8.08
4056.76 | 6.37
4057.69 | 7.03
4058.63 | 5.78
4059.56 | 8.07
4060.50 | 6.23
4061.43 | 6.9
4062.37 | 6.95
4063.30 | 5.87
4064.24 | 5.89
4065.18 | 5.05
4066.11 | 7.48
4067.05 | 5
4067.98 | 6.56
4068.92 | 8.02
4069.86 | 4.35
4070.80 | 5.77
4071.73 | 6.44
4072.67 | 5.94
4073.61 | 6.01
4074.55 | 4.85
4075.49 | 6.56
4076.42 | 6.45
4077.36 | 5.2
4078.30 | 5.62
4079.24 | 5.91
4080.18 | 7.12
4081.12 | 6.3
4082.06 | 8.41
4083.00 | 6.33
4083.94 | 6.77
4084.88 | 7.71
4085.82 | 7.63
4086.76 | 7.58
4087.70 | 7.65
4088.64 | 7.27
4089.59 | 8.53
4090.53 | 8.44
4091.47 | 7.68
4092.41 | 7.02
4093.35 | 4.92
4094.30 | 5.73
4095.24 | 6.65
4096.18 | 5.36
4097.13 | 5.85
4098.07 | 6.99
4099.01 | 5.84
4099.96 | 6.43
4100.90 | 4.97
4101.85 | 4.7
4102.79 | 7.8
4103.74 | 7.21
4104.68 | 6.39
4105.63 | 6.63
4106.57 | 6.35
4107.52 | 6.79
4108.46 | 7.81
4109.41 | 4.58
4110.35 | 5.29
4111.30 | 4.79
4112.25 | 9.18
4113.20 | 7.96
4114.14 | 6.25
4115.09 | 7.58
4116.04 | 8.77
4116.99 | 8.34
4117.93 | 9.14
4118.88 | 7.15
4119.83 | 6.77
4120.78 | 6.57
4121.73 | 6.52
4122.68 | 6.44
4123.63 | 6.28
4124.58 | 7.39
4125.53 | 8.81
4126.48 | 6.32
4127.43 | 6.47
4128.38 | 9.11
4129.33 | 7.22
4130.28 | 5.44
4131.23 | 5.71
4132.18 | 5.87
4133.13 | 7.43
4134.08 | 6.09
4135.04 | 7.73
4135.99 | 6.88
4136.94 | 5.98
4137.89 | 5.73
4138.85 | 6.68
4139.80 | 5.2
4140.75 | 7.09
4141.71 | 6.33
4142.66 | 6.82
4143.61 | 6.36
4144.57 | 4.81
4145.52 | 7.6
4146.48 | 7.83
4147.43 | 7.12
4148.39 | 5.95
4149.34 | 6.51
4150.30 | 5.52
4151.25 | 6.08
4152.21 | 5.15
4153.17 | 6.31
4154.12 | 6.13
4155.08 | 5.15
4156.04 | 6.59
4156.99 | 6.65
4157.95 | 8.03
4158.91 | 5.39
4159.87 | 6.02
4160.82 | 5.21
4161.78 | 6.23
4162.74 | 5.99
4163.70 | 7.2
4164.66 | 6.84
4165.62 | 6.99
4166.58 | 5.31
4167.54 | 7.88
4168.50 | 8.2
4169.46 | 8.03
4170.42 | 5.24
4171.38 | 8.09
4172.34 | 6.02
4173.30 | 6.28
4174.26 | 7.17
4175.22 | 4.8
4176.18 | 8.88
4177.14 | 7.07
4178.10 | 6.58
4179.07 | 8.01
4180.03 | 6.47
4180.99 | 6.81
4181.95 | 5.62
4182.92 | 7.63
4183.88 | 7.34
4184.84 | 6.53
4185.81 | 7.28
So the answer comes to -3.0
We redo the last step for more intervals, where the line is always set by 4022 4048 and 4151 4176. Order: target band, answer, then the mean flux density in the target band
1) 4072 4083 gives 0.6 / 6.22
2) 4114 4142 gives -1.8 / 6.92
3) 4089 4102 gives 0.3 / 6.41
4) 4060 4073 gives 0.8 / 6.18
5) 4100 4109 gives 0.1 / 6.5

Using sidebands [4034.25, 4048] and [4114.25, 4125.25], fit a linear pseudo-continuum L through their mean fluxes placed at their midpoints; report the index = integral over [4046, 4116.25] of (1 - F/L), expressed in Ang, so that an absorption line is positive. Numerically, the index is 4.2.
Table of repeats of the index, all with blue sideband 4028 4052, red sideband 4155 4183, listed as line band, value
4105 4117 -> -0.2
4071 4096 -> 0.4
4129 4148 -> 0.7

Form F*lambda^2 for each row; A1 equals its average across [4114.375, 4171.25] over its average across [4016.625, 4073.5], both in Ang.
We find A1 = 1.1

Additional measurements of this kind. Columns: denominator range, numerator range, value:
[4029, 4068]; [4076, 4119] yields 1.03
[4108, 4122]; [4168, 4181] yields 1.01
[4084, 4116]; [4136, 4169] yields 0.97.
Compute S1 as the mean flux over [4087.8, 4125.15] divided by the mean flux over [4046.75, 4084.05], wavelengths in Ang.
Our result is 1.04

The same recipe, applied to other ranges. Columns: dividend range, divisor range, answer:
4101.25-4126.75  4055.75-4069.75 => 1.07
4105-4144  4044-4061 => 1.01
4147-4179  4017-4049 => 0.97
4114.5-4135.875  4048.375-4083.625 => 1.10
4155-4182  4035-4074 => 1.01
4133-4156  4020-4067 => 0.94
